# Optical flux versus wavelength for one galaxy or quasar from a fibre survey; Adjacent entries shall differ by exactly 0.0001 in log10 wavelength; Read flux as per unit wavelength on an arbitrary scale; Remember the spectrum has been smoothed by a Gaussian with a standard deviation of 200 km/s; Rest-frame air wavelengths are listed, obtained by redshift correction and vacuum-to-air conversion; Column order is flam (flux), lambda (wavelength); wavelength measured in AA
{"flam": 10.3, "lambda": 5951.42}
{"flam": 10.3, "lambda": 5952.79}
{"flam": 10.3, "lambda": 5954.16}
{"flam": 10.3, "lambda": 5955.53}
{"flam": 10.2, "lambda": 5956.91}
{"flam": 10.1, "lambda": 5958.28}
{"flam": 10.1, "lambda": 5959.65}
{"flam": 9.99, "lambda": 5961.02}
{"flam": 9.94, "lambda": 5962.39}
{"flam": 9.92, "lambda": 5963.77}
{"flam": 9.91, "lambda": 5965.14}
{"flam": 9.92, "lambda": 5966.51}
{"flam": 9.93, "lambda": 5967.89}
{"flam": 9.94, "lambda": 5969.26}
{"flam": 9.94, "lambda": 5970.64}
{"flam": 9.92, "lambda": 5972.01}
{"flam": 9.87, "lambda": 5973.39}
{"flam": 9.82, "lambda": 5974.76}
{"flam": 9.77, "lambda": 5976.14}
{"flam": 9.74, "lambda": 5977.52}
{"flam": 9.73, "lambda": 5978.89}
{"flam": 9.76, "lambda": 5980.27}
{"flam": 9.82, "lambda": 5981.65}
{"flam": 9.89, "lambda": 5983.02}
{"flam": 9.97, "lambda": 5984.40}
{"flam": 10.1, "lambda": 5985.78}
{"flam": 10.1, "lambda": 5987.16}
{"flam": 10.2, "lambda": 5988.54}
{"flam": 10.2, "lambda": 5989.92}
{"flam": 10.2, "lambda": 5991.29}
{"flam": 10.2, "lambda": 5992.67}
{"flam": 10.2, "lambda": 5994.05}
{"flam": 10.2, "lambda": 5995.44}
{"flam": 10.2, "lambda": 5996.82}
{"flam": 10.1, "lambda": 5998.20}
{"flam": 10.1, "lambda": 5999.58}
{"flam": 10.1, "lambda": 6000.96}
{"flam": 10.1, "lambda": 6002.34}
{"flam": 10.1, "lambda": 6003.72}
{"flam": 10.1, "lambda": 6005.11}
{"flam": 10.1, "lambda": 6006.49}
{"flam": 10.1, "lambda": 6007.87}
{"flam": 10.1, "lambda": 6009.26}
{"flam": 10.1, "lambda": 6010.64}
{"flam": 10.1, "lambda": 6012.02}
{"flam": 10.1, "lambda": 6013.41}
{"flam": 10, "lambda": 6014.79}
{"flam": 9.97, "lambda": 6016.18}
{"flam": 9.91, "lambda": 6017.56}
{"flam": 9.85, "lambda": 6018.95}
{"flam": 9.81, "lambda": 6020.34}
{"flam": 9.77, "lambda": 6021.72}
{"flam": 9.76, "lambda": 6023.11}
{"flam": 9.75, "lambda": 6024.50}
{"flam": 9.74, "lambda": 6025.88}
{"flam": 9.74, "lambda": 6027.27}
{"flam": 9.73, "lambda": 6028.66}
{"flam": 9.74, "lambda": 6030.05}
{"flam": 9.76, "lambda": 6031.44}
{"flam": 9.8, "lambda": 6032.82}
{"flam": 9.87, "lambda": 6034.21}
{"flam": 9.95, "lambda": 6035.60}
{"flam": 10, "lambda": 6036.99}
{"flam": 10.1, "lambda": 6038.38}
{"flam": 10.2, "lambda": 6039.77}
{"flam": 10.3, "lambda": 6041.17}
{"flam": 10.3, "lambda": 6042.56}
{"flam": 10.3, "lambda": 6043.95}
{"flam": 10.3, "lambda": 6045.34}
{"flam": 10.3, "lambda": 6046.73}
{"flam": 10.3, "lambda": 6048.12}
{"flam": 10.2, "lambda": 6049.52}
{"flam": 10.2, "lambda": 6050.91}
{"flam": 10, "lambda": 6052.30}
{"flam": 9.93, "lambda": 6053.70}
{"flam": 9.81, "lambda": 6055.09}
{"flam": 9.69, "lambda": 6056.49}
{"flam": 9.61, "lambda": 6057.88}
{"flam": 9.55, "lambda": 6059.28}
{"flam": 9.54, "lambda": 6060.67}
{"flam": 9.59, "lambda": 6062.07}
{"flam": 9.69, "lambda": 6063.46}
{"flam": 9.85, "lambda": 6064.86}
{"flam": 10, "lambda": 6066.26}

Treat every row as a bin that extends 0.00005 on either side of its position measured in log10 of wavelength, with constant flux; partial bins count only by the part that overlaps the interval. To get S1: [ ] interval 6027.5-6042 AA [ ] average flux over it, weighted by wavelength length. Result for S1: 9.94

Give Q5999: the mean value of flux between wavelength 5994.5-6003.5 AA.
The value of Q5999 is 10.1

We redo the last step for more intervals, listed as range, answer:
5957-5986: 9.91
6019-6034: 9.77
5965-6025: 9.99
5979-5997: 10.1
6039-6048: 10.3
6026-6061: 9.97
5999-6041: 9.95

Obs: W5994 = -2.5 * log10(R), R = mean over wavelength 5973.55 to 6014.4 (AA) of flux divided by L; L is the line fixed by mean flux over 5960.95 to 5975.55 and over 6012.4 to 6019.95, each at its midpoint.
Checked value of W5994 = -0.012 mag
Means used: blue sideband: 9.91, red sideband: 9.95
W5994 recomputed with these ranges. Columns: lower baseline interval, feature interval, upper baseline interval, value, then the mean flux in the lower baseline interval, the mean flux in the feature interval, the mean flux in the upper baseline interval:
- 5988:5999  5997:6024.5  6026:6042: 0.007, 10.2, 10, 9.92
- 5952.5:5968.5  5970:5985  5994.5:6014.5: 0.027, 10.1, 9.84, 10.1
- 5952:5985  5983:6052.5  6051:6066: -0.022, 9.96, 10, 9.75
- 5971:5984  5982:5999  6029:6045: -0.028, 9.82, 10.1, 10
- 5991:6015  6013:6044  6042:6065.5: 0.012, 10.1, 9.92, 9.95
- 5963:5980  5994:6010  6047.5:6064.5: -0.029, 9.86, 10.1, 9.84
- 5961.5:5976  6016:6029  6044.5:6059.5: 0.019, 9.91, 9.8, 10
